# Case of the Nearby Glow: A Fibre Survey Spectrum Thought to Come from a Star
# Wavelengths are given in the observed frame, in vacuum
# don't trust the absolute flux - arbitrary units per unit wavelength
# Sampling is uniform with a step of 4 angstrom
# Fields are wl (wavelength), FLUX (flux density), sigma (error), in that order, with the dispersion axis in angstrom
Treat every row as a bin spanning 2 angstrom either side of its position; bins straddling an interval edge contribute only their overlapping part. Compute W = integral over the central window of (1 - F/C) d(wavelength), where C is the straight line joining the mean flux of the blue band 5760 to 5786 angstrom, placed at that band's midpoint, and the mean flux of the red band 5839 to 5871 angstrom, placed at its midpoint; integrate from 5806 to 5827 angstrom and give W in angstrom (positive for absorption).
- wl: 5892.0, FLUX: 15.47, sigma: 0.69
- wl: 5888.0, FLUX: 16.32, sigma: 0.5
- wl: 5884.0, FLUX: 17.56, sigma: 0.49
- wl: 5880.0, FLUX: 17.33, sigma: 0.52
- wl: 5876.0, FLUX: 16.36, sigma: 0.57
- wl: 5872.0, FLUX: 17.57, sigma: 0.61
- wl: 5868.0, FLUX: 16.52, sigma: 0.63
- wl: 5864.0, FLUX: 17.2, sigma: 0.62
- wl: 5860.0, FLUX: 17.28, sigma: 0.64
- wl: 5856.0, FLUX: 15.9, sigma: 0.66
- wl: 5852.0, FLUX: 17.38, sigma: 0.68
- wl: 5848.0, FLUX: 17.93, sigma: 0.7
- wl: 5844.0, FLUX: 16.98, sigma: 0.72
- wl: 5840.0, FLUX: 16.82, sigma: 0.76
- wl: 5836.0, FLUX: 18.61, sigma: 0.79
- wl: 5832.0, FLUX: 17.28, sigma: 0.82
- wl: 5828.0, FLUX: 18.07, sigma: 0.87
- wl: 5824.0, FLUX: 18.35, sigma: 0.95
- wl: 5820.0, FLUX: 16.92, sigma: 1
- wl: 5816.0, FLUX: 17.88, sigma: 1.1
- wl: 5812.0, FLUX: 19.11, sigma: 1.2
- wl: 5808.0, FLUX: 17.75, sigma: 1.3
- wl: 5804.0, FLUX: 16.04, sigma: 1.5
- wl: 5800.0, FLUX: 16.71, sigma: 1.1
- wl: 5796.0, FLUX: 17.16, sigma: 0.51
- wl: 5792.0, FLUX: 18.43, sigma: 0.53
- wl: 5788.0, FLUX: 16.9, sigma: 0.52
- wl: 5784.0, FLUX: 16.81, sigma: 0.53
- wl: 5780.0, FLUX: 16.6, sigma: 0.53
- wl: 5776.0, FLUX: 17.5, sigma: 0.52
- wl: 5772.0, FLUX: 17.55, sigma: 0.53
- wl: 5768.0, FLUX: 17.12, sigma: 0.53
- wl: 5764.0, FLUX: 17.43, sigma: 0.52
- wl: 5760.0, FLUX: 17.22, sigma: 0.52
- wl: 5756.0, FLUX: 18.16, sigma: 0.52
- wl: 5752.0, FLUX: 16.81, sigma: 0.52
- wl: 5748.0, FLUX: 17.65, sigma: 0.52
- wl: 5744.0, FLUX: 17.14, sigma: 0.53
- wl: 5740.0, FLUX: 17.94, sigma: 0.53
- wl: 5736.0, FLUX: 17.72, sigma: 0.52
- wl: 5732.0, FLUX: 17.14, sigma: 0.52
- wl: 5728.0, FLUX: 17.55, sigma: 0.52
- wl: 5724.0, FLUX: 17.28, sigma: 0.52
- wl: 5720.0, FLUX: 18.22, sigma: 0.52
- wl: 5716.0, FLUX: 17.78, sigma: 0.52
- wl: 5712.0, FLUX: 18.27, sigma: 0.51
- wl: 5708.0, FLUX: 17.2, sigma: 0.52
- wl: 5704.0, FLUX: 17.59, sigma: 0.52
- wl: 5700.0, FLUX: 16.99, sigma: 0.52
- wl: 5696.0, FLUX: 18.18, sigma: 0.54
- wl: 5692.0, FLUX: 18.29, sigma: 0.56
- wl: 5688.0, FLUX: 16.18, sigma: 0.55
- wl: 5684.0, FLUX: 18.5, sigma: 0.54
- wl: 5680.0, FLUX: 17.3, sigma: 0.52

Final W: -1.1 angstrom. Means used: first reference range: 17.2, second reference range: 17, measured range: 18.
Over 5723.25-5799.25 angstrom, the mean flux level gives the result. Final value 17.4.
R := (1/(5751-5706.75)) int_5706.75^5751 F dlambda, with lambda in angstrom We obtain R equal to 17.6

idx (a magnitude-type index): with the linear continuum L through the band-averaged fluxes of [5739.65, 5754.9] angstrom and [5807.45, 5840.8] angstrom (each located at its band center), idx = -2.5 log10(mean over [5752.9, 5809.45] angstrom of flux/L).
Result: 0.02 mag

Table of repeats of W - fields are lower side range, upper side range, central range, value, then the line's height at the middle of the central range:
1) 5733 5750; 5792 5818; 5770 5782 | 0.2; 17.5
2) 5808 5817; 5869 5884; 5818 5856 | 0.9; 17.9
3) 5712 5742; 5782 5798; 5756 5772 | 0.1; 17.5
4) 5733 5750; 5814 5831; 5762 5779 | 0.3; 17.7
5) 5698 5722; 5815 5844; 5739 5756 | 0.2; 17.7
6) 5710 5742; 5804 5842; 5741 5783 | 1.0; 17.7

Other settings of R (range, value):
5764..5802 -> 17.2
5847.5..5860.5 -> 17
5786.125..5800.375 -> 17.4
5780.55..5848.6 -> 17.5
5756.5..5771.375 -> 17.4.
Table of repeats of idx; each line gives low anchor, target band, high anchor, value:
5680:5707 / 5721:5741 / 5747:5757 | 0.00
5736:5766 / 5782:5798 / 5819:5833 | 0.02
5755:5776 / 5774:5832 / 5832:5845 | 0.00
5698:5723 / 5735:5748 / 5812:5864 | 0.00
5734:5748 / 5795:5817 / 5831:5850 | 0.01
